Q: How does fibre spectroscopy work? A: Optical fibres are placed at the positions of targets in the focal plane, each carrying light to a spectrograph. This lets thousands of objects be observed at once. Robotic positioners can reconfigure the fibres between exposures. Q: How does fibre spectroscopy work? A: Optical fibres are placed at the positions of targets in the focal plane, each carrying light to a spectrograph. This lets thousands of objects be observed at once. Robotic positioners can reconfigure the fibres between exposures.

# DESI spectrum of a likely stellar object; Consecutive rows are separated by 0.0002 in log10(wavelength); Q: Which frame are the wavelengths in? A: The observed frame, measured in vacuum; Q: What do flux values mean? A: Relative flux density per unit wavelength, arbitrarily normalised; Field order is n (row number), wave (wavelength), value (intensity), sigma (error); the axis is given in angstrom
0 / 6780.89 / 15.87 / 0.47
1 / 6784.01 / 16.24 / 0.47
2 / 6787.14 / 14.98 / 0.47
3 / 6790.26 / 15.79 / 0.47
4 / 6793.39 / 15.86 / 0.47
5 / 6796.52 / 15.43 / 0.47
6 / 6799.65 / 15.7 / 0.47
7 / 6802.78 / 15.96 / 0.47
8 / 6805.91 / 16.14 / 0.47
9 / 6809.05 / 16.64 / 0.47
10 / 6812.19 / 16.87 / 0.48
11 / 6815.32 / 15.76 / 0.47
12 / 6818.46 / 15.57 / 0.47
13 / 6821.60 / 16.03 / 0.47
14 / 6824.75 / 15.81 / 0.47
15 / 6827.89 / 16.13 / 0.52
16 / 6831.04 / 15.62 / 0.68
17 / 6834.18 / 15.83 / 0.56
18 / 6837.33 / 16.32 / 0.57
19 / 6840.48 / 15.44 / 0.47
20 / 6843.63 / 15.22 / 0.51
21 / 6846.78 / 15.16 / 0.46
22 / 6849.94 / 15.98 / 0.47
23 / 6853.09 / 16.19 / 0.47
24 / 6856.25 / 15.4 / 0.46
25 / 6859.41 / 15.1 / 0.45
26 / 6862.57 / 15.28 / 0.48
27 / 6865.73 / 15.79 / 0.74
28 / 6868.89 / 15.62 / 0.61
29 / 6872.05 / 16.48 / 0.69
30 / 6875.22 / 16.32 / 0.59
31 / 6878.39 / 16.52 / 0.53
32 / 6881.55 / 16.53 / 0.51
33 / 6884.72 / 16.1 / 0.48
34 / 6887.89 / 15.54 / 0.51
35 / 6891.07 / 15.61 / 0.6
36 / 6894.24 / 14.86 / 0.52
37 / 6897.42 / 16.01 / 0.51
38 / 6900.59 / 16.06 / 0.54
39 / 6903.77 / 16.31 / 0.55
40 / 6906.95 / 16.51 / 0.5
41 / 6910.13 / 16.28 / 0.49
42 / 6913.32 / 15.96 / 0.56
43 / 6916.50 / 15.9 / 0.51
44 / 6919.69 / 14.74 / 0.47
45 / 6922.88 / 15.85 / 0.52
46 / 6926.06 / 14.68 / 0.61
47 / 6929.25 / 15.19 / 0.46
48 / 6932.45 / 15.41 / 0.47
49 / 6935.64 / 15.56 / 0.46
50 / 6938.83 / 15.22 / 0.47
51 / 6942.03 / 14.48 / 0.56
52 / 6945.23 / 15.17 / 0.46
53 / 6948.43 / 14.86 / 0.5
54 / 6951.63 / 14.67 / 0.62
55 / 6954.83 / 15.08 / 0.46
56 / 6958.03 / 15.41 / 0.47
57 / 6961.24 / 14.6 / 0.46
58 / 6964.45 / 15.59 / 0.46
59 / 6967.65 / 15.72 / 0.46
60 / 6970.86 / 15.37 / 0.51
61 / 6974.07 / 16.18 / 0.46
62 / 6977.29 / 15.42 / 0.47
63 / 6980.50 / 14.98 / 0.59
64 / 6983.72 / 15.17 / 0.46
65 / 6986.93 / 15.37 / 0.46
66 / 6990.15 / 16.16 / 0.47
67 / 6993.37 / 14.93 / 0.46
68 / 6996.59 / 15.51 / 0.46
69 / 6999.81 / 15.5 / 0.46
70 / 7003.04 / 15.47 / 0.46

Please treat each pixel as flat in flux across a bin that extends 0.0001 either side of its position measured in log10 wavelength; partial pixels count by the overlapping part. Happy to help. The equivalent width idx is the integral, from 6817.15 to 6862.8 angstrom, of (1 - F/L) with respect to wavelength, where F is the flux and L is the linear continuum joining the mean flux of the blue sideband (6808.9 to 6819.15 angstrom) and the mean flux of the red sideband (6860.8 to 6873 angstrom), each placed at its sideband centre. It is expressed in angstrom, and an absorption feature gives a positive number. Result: 0.9 angstrom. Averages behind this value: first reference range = 16.2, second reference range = 15.8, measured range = 15.7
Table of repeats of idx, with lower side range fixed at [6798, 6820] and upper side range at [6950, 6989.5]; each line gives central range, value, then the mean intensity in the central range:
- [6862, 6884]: -0.5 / 16.1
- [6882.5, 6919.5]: -0.6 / 15.9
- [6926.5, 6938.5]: 0.2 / 15.3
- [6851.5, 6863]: 0.3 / 15.5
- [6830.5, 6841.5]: 0.1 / 15.8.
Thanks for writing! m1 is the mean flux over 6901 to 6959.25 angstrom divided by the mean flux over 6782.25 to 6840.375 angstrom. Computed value 0.97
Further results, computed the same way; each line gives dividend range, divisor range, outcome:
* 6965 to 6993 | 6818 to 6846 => 0.98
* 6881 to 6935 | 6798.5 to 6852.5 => 0.99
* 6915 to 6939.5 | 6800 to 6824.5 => 0.95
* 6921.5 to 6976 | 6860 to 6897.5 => 0.96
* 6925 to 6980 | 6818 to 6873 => 0.97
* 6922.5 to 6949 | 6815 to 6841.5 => 0.96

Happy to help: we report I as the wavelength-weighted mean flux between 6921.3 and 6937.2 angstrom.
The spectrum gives 15.3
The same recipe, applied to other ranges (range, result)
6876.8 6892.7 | 16.1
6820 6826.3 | 15.9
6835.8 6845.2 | 15.7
